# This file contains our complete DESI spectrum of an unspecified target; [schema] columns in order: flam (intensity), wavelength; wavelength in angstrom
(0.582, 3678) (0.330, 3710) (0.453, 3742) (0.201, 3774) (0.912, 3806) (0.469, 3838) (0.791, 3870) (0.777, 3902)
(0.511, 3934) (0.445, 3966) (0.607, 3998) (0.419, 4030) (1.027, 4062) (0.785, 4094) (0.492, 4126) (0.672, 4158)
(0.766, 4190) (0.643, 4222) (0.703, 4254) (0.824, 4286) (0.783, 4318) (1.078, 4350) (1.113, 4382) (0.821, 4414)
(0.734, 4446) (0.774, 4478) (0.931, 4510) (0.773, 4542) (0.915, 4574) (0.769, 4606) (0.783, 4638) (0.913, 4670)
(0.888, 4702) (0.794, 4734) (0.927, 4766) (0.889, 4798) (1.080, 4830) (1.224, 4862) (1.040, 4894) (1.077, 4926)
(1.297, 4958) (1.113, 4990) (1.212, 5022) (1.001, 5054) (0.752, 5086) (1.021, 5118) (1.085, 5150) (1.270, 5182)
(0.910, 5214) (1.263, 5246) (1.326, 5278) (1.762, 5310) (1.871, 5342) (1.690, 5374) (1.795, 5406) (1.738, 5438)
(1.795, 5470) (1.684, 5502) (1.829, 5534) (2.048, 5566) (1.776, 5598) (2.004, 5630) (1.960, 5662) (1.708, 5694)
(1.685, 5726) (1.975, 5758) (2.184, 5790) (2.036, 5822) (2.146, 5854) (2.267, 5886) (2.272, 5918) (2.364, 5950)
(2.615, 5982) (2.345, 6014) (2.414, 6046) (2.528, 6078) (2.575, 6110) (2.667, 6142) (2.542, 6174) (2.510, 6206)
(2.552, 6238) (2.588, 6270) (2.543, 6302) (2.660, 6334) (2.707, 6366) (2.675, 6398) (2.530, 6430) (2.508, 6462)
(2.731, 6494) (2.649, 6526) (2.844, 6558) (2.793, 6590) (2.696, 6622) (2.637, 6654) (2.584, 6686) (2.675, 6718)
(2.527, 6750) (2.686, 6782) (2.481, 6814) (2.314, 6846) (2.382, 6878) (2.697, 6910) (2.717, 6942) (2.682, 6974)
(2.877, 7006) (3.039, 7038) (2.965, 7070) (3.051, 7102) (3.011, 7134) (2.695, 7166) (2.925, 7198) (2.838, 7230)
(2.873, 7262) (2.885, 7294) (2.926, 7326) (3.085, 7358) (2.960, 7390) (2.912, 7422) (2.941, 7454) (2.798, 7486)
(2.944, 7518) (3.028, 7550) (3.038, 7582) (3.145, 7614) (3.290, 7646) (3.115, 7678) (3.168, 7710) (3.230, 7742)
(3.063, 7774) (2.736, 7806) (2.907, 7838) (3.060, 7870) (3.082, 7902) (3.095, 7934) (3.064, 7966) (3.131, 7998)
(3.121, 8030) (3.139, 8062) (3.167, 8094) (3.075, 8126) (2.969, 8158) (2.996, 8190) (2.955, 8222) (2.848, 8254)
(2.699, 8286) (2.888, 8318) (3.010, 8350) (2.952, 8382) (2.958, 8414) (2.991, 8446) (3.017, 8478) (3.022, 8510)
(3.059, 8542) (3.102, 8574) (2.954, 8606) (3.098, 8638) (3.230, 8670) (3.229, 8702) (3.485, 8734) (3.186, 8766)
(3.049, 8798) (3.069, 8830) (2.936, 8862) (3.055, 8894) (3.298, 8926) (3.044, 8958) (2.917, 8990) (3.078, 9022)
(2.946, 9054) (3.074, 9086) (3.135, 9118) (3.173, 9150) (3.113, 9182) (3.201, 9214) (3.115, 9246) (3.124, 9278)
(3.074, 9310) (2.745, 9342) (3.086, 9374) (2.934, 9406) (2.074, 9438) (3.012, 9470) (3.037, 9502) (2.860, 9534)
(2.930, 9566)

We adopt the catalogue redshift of 0.33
